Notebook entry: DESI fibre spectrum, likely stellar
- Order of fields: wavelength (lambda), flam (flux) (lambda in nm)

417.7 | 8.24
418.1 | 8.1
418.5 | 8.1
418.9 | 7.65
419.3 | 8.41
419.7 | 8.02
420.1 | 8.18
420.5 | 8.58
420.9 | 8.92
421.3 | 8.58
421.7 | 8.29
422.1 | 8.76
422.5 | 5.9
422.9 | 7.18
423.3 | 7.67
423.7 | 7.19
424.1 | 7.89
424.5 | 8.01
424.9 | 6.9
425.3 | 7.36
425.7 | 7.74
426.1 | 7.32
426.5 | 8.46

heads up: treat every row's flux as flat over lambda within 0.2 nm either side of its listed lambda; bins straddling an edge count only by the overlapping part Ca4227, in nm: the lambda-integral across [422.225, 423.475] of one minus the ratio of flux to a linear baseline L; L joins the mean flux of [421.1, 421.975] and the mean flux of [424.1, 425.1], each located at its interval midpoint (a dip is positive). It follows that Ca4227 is 0.163 nm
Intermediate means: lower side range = 8.46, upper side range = 7.54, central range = 7.01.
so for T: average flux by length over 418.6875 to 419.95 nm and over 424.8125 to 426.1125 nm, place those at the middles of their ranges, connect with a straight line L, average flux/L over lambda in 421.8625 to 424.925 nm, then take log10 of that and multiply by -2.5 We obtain 0.02 mag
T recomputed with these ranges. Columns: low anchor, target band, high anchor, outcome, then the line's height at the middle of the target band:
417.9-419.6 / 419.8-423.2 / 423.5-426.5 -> -0.03 mag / 7.84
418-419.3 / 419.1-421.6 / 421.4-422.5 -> -0.05 mag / 8.03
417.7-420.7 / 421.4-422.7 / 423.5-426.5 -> 0.02 mag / 7.86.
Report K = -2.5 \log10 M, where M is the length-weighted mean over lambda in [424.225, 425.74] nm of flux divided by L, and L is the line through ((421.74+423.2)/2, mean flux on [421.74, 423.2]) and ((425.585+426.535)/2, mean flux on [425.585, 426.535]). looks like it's 0.02 mag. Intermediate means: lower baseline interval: 7.42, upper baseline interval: 7.74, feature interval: 7.5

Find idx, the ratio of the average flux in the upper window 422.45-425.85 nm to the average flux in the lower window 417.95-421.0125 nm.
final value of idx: 0.90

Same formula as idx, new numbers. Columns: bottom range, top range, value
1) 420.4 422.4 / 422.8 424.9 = 0.89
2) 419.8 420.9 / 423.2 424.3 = 0.90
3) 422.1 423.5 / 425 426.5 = 1.05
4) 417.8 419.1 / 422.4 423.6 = 0.88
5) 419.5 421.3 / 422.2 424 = 0.85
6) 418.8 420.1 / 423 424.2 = 0.93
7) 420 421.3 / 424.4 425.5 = 0.86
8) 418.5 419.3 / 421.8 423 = 0.93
